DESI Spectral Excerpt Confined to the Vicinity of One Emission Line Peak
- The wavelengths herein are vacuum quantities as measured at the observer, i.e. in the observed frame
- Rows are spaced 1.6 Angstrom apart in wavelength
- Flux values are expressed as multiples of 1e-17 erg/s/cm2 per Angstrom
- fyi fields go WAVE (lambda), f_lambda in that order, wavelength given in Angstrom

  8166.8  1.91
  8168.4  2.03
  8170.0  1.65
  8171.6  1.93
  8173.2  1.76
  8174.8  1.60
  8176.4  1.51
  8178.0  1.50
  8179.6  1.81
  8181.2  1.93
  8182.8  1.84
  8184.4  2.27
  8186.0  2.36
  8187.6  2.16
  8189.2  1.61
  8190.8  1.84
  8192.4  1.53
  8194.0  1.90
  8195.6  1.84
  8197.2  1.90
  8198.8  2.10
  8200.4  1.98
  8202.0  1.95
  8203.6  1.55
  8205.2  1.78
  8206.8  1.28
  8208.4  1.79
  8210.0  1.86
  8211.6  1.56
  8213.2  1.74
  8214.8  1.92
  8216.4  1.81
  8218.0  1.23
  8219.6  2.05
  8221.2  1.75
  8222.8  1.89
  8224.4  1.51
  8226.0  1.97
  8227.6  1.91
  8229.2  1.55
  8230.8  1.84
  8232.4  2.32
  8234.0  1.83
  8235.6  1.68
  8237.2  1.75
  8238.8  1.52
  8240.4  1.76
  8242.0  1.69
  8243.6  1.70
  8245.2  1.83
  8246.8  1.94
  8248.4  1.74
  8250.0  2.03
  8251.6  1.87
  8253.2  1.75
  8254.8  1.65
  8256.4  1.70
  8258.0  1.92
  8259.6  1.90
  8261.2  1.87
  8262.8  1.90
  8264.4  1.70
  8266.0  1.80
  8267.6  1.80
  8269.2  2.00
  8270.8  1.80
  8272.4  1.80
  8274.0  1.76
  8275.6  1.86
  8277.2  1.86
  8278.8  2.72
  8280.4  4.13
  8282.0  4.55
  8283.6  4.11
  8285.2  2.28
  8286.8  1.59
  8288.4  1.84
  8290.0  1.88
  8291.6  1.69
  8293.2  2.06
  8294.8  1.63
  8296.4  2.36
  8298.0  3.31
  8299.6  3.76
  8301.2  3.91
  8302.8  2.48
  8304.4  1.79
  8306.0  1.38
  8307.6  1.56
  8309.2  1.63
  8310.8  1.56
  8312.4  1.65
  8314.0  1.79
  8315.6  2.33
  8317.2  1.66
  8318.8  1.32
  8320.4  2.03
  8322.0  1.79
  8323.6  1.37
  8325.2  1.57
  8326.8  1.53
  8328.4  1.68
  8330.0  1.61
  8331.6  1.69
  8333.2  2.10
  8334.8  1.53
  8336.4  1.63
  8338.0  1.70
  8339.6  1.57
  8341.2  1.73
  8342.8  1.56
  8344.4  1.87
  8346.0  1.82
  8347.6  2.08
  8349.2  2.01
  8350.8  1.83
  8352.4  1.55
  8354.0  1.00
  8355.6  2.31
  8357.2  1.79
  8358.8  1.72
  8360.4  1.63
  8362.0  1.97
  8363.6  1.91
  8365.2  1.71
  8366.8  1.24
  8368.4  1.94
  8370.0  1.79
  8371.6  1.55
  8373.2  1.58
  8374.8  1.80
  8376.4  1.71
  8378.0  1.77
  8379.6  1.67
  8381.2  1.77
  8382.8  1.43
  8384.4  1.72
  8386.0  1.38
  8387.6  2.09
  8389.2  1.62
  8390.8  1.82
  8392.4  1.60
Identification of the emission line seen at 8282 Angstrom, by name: [S II] 6716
